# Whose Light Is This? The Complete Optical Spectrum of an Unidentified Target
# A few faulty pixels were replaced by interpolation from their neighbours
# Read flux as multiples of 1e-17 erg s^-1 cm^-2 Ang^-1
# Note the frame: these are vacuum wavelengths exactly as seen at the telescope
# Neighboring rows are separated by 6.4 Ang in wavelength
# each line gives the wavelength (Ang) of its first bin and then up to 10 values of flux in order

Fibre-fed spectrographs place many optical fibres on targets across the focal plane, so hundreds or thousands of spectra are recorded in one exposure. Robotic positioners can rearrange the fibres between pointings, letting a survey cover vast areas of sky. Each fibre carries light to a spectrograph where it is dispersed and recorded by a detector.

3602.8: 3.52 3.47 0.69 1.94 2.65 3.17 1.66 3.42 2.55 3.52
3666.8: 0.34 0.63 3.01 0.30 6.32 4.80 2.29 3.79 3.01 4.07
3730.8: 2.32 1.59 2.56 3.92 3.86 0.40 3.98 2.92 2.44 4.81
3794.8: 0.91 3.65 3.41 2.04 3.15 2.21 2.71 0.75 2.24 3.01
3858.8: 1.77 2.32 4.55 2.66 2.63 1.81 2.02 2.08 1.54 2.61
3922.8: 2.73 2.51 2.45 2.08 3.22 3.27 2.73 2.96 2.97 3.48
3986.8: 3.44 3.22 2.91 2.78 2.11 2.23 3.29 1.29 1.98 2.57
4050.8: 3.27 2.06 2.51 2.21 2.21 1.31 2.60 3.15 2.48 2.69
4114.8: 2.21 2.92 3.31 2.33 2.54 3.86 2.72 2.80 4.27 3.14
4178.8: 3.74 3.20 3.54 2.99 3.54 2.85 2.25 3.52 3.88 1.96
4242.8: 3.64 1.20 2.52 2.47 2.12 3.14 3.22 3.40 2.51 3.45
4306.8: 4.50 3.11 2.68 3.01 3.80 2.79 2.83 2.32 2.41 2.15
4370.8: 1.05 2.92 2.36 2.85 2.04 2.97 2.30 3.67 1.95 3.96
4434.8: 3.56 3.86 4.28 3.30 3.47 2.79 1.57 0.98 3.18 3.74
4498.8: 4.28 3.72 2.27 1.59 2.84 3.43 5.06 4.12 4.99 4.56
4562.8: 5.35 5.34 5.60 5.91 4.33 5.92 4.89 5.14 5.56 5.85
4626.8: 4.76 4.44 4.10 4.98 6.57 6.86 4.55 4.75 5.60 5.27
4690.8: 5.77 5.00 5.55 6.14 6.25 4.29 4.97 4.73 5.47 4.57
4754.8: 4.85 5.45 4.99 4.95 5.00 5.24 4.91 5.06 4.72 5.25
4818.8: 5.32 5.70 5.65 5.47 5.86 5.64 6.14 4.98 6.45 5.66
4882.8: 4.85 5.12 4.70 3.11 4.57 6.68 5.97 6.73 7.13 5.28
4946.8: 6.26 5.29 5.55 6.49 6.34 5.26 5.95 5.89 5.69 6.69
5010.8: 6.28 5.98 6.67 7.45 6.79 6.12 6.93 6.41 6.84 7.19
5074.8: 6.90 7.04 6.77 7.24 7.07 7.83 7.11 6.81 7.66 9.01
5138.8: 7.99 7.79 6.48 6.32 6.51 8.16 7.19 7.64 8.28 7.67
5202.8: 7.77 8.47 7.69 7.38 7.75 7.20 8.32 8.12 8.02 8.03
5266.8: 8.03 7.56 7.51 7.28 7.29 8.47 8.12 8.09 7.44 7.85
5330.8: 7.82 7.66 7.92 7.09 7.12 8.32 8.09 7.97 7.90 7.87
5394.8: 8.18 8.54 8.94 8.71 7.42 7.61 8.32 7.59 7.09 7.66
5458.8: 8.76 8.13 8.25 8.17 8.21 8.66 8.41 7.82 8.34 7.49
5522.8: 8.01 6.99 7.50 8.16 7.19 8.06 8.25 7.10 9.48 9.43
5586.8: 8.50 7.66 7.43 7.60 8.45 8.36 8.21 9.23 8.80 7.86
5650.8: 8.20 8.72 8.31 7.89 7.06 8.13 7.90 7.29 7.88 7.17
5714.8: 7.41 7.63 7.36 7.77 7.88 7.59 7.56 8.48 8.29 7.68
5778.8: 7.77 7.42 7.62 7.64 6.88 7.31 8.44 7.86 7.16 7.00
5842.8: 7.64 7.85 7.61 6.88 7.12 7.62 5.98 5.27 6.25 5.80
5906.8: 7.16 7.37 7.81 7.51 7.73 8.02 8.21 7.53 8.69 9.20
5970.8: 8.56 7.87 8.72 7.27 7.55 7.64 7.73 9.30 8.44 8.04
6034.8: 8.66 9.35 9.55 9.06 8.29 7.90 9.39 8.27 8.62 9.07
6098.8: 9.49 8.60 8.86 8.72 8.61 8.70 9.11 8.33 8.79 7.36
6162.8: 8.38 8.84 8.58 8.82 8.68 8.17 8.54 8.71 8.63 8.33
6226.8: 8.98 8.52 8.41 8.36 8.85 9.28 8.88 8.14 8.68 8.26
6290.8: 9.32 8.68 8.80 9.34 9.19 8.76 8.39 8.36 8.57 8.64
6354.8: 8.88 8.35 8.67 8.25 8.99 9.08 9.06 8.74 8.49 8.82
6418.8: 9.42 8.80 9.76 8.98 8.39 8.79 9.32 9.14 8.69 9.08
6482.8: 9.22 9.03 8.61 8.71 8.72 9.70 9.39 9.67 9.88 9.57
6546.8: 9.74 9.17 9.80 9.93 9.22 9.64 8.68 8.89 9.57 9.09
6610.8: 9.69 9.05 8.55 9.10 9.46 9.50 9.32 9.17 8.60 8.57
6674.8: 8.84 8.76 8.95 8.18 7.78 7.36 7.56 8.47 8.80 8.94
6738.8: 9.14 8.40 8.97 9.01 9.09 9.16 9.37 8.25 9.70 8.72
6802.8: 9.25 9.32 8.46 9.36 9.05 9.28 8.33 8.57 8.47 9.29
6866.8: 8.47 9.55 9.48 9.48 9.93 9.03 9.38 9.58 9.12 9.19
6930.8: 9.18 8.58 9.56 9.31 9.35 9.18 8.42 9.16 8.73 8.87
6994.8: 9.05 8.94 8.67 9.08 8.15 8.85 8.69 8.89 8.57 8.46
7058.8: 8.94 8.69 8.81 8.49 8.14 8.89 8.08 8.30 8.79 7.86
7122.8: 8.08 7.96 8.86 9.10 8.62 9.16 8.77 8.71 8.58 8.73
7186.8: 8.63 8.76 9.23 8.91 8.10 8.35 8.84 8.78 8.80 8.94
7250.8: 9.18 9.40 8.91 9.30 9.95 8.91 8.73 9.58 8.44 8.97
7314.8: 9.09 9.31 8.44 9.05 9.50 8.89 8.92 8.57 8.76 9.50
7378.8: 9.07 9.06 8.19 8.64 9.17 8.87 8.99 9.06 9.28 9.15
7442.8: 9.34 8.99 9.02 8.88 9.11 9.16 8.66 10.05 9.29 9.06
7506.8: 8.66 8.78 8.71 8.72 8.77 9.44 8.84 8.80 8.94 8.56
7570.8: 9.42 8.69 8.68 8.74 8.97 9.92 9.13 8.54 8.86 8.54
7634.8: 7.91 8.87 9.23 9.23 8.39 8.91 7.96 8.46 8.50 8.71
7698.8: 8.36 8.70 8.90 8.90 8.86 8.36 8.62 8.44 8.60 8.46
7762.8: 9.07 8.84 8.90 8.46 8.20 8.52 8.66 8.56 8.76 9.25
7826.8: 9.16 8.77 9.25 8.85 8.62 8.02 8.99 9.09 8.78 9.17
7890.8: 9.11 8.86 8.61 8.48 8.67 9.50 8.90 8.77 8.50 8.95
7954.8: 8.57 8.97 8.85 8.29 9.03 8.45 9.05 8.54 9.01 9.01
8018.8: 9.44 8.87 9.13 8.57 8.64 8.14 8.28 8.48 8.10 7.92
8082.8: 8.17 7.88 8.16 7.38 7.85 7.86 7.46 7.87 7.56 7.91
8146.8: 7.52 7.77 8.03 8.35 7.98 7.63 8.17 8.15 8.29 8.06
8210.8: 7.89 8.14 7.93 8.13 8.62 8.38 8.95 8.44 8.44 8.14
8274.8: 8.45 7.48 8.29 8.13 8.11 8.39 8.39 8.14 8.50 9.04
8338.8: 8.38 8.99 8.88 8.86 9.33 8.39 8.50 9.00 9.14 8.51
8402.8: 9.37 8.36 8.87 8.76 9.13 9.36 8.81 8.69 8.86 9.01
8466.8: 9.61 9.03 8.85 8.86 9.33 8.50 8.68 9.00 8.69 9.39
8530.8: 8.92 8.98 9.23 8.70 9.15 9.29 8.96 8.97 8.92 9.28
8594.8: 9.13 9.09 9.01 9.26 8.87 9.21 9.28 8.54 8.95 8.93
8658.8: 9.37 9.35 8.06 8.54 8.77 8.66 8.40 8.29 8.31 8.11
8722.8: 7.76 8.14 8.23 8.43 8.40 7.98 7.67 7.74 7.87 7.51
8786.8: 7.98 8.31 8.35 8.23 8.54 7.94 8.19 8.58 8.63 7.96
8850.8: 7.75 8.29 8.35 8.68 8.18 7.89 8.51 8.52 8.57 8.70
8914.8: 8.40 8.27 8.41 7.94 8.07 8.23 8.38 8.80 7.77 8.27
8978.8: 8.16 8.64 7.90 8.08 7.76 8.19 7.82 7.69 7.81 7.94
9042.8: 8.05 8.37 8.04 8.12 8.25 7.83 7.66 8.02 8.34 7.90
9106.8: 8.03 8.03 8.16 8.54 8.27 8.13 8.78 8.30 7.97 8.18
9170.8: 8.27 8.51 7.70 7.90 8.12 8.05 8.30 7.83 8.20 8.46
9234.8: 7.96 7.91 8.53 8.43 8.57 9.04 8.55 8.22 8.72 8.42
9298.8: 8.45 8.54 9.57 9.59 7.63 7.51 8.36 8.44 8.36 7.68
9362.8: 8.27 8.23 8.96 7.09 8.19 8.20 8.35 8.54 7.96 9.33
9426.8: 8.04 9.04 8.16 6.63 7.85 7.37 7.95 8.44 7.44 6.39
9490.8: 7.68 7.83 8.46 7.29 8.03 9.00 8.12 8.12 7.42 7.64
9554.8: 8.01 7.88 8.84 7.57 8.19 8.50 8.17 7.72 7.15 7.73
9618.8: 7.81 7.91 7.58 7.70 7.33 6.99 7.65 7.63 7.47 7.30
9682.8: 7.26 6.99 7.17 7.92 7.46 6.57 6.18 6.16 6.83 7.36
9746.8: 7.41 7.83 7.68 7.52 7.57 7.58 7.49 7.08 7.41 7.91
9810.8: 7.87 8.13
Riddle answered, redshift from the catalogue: 0.14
